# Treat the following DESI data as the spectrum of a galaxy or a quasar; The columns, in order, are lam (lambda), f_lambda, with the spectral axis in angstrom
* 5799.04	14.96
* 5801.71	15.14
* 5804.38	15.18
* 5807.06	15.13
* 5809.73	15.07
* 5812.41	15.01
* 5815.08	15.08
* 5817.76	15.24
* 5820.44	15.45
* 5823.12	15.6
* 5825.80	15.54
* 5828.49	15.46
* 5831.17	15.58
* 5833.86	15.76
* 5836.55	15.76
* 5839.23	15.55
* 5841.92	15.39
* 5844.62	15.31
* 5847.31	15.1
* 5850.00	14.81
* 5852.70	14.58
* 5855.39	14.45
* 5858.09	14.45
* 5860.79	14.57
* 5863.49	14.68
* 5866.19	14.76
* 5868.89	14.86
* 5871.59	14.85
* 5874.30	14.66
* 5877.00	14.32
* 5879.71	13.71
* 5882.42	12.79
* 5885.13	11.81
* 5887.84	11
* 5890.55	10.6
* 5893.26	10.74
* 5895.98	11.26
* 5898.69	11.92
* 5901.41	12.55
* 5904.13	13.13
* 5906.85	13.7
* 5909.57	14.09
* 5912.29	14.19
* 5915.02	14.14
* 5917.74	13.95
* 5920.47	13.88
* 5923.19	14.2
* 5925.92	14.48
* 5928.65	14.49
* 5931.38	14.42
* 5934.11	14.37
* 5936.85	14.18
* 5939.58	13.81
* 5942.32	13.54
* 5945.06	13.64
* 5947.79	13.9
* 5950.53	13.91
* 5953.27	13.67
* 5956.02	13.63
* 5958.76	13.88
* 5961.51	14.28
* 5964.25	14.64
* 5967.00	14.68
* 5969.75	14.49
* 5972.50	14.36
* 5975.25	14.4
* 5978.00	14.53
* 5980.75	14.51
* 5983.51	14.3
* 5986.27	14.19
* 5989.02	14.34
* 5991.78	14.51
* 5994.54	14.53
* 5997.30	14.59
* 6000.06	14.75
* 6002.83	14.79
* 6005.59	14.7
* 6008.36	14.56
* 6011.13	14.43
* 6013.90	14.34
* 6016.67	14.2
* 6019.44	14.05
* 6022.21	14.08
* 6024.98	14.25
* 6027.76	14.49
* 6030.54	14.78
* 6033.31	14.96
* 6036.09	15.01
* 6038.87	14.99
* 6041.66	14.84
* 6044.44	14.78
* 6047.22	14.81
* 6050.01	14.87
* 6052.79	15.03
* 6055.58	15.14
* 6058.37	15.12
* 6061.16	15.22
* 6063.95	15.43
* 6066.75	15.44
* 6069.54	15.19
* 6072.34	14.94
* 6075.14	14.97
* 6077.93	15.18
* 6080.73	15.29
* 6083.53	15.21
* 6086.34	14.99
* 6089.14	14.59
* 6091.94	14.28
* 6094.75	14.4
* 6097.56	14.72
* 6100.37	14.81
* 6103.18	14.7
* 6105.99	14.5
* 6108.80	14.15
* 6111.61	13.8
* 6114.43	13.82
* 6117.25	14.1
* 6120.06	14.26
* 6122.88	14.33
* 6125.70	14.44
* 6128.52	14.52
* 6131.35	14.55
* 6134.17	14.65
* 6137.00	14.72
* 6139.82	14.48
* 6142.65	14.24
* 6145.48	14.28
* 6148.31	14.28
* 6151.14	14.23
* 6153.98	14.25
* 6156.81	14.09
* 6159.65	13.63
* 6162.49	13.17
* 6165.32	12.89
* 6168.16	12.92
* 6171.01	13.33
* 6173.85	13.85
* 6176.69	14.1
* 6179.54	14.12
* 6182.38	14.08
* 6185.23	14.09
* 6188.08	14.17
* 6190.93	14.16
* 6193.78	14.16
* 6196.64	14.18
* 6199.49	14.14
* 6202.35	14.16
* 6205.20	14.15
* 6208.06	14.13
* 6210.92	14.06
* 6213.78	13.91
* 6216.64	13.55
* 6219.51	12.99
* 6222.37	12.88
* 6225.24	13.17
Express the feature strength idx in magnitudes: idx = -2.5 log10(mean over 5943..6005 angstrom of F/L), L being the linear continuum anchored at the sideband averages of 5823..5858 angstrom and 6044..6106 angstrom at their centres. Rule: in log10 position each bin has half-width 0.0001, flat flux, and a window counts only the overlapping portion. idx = 0.06 mag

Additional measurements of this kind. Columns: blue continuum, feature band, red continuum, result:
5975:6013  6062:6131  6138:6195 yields -0.038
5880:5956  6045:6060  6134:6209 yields -0.100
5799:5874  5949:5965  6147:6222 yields 0.054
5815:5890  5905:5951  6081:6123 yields 0.041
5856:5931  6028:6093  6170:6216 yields -0.090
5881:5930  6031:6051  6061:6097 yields -0.026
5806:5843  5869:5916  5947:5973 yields 0.143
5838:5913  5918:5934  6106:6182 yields -0.040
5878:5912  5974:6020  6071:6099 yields -0.059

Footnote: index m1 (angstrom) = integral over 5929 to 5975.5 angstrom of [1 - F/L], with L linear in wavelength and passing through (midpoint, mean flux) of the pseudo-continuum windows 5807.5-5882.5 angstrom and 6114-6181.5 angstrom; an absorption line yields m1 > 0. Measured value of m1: 1.7 angstrom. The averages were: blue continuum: 15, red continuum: 14.1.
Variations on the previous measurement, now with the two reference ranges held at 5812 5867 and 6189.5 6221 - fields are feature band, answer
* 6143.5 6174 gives 0.8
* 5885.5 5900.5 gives 3.8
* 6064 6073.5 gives -0.5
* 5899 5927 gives 2.2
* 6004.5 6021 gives 0.2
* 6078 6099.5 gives -0.7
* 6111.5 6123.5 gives 0.1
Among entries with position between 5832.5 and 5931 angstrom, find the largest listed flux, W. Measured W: 15.76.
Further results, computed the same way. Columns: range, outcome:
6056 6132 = 15.44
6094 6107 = 14.81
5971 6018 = 14.79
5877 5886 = 14.32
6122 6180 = 14.72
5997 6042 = 15.01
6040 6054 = 15.03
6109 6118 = 14.1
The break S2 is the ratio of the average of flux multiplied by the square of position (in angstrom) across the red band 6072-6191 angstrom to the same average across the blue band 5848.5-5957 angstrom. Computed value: 1.13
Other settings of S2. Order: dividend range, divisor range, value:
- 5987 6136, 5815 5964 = 1.10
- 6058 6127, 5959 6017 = 1.05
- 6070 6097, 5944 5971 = 1.10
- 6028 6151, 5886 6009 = 1.11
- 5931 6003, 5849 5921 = 1.09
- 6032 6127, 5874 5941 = 1.18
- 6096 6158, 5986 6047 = 1.02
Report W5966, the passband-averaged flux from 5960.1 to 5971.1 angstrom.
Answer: 14.5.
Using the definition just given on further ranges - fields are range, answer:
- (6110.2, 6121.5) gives 14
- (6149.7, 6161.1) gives 14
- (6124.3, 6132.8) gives 14.5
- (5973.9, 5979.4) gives 14.5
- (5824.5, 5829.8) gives 15.5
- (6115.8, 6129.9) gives 14.3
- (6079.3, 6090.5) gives 15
